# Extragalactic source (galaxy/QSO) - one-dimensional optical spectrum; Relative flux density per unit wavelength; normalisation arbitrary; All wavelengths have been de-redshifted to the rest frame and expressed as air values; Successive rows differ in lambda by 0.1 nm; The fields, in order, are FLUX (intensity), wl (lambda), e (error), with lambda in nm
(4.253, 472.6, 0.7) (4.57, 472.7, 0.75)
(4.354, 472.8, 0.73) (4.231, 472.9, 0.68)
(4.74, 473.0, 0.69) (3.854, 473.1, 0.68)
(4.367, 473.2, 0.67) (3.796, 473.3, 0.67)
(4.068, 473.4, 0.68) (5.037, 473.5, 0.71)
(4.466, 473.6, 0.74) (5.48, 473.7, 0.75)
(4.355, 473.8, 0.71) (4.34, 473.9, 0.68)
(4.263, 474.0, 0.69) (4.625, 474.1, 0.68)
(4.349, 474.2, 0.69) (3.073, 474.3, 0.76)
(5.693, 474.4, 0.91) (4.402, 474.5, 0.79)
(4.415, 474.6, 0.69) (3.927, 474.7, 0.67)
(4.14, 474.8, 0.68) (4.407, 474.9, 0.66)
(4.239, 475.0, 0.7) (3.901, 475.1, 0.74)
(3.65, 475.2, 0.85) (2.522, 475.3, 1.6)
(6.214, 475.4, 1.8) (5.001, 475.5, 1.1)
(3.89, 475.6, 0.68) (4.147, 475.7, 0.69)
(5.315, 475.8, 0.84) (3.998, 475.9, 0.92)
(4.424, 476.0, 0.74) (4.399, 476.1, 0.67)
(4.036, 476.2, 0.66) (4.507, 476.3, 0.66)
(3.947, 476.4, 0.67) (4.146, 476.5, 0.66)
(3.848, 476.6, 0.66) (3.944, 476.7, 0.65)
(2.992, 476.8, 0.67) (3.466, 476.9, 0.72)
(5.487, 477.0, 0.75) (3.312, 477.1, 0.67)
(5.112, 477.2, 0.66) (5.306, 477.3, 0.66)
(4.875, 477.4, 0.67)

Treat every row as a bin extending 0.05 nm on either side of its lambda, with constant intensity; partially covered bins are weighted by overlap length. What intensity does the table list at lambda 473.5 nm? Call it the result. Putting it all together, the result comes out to 5.037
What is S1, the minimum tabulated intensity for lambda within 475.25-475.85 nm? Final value 2.522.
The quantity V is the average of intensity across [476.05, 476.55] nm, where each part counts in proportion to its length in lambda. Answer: 4.21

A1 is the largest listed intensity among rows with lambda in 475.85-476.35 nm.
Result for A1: 4.507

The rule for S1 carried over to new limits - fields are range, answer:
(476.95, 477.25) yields 3.312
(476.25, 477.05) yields 2.992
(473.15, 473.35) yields 3.796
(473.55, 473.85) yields 4.355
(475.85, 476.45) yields 3.947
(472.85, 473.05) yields 4.231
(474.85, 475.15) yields 3.901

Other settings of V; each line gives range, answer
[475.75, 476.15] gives 4.53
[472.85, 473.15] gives 4.27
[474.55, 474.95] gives 4.22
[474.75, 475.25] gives 4.07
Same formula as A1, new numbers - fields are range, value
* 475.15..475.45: 6.214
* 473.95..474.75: 5.693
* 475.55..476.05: 5.315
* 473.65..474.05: 5.48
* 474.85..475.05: 4.407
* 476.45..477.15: 5.487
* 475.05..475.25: 3.901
